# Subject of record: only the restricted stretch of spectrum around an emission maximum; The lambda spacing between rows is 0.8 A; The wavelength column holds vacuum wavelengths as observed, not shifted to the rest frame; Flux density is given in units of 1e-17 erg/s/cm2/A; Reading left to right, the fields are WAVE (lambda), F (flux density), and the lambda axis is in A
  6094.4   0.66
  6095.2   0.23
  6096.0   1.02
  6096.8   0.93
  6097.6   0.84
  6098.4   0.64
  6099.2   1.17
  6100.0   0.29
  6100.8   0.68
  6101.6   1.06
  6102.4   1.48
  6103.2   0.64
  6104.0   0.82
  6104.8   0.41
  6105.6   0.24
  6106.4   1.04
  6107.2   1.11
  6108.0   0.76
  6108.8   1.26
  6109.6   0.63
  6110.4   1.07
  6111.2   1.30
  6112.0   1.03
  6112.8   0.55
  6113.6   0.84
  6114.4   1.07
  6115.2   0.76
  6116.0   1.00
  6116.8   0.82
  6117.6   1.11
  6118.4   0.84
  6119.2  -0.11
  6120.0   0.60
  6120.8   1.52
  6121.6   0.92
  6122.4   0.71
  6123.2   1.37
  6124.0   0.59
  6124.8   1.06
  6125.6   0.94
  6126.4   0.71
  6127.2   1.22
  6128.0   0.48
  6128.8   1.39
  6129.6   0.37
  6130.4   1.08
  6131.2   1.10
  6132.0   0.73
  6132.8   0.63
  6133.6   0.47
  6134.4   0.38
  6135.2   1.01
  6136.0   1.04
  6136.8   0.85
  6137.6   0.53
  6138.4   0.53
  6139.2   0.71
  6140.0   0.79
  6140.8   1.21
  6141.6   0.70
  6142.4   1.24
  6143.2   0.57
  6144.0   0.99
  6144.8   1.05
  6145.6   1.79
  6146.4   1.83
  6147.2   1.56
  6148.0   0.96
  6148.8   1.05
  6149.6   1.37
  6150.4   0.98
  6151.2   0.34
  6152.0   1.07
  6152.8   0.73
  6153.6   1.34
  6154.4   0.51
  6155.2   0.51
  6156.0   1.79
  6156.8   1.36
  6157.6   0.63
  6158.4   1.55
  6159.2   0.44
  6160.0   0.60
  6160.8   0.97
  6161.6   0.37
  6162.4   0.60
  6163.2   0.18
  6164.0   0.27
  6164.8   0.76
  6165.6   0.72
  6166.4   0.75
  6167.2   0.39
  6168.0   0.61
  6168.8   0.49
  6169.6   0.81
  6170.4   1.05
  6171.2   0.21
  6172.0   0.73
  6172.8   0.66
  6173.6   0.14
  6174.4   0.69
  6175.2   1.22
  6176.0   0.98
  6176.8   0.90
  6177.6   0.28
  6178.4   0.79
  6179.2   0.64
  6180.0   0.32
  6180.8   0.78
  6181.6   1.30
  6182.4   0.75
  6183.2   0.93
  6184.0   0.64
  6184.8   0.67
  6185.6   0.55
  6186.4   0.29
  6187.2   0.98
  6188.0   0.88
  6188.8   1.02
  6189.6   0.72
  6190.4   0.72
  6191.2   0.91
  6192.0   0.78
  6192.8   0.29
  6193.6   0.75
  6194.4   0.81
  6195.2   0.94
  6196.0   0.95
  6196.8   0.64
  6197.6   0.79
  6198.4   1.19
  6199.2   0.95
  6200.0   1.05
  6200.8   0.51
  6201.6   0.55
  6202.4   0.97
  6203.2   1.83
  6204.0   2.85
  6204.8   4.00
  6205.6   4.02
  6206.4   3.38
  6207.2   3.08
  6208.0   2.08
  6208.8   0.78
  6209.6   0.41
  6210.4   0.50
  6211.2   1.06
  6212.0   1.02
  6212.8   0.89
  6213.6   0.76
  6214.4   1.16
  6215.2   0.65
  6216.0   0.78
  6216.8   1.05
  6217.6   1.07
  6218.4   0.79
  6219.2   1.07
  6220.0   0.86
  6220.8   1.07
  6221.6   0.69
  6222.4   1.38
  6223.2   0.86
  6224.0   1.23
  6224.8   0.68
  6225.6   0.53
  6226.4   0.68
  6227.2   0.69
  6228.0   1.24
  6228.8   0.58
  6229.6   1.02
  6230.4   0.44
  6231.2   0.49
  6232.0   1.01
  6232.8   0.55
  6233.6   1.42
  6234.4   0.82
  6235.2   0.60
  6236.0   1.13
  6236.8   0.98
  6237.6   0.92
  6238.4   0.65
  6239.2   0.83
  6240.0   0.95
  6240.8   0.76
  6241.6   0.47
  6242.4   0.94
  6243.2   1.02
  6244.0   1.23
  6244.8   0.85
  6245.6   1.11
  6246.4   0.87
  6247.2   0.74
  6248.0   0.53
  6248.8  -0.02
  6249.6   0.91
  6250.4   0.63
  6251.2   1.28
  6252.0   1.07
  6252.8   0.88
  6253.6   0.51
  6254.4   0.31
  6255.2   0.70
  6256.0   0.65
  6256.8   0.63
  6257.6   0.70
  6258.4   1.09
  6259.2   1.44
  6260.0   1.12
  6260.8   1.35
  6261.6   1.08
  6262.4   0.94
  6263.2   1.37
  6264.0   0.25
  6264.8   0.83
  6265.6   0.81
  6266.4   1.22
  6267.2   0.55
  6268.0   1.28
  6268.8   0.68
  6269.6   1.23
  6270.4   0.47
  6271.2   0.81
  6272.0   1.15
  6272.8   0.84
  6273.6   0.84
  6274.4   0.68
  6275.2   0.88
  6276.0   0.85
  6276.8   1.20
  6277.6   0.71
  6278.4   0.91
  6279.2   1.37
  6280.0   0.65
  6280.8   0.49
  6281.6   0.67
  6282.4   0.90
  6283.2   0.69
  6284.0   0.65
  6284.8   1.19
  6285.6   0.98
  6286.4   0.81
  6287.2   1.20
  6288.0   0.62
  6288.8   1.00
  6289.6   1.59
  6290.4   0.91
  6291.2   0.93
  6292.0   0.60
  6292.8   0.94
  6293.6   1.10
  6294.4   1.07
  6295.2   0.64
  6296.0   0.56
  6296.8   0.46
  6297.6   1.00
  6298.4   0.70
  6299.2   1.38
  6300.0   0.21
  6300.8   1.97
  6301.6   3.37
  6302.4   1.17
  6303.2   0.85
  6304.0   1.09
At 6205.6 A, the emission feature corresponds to [O III] 5007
